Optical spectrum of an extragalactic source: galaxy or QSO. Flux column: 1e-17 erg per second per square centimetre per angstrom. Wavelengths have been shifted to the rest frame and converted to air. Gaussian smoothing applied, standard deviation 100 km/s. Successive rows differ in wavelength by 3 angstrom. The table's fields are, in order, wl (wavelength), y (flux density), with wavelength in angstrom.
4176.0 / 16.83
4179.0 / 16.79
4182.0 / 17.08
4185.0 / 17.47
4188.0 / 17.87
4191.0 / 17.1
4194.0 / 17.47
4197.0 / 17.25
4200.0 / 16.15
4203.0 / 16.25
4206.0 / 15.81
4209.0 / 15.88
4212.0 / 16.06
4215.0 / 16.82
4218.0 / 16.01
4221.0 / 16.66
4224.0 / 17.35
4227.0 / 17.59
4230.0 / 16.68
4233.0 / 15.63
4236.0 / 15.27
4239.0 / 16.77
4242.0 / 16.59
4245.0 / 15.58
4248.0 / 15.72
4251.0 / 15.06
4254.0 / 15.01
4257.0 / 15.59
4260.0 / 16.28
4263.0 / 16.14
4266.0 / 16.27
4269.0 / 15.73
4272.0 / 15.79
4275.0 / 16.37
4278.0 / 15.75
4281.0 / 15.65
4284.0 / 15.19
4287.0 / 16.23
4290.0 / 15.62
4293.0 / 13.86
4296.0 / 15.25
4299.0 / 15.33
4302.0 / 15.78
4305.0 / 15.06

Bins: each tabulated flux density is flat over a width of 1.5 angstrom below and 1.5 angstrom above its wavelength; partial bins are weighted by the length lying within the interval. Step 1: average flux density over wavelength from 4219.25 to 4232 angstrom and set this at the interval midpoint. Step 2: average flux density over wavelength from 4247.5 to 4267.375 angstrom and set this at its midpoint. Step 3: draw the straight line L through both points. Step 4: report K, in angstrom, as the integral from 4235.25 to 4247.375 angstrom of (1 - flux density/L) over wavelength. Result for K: 0.2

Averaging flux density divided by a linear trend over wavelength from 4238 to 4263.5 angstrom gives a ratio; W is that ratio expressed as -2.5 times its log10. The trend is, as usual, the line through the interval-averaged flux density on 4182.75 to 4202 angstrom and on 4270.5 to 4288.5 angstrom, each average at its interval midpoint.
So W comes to 0.03 mag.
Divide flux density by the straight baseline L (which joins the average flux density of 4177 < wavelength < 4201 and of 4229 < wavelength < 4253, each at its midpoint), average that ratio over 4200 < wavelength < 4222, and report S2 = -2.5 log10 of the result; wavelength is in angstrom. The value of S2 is 0.03 mag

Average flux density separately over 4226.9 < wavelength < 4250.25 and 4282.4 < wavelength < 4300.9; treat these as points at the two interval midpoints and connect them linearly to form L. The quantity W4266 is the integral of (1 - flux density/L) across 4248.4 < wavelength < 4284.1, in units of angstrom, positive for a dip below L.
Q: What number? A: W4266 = -0.2 angstrom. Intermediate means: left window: 16.1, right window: 15.3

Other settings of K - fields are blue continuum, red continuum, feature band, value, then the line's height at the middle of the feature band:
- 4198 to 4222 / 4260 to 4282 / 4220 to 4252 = -0.3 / 16.1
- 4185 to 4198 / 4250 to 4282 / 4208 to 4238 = 0.6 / 16.7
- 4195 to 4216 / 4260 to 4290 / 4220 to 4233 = -0.6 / 16.2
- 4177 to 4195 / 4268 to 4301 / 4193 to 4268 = 1.2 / 16.5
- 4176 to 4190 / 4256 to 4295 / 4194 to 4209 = 0.5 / 16.9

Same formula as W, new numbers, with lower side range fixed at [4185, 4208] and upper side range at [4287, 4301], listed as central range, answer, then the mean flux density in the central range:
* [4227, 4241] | 0.00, 16.3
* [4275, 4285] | -0.02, 15.7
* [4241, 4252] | 0.02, 15.7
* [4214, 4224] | -0.01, 16.6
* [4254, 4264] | 0.00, 15.8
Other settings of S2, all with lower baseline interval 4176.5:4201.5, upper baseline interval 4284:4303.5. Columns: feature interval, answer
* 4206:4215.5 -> 0.04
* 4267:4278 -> -0.02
